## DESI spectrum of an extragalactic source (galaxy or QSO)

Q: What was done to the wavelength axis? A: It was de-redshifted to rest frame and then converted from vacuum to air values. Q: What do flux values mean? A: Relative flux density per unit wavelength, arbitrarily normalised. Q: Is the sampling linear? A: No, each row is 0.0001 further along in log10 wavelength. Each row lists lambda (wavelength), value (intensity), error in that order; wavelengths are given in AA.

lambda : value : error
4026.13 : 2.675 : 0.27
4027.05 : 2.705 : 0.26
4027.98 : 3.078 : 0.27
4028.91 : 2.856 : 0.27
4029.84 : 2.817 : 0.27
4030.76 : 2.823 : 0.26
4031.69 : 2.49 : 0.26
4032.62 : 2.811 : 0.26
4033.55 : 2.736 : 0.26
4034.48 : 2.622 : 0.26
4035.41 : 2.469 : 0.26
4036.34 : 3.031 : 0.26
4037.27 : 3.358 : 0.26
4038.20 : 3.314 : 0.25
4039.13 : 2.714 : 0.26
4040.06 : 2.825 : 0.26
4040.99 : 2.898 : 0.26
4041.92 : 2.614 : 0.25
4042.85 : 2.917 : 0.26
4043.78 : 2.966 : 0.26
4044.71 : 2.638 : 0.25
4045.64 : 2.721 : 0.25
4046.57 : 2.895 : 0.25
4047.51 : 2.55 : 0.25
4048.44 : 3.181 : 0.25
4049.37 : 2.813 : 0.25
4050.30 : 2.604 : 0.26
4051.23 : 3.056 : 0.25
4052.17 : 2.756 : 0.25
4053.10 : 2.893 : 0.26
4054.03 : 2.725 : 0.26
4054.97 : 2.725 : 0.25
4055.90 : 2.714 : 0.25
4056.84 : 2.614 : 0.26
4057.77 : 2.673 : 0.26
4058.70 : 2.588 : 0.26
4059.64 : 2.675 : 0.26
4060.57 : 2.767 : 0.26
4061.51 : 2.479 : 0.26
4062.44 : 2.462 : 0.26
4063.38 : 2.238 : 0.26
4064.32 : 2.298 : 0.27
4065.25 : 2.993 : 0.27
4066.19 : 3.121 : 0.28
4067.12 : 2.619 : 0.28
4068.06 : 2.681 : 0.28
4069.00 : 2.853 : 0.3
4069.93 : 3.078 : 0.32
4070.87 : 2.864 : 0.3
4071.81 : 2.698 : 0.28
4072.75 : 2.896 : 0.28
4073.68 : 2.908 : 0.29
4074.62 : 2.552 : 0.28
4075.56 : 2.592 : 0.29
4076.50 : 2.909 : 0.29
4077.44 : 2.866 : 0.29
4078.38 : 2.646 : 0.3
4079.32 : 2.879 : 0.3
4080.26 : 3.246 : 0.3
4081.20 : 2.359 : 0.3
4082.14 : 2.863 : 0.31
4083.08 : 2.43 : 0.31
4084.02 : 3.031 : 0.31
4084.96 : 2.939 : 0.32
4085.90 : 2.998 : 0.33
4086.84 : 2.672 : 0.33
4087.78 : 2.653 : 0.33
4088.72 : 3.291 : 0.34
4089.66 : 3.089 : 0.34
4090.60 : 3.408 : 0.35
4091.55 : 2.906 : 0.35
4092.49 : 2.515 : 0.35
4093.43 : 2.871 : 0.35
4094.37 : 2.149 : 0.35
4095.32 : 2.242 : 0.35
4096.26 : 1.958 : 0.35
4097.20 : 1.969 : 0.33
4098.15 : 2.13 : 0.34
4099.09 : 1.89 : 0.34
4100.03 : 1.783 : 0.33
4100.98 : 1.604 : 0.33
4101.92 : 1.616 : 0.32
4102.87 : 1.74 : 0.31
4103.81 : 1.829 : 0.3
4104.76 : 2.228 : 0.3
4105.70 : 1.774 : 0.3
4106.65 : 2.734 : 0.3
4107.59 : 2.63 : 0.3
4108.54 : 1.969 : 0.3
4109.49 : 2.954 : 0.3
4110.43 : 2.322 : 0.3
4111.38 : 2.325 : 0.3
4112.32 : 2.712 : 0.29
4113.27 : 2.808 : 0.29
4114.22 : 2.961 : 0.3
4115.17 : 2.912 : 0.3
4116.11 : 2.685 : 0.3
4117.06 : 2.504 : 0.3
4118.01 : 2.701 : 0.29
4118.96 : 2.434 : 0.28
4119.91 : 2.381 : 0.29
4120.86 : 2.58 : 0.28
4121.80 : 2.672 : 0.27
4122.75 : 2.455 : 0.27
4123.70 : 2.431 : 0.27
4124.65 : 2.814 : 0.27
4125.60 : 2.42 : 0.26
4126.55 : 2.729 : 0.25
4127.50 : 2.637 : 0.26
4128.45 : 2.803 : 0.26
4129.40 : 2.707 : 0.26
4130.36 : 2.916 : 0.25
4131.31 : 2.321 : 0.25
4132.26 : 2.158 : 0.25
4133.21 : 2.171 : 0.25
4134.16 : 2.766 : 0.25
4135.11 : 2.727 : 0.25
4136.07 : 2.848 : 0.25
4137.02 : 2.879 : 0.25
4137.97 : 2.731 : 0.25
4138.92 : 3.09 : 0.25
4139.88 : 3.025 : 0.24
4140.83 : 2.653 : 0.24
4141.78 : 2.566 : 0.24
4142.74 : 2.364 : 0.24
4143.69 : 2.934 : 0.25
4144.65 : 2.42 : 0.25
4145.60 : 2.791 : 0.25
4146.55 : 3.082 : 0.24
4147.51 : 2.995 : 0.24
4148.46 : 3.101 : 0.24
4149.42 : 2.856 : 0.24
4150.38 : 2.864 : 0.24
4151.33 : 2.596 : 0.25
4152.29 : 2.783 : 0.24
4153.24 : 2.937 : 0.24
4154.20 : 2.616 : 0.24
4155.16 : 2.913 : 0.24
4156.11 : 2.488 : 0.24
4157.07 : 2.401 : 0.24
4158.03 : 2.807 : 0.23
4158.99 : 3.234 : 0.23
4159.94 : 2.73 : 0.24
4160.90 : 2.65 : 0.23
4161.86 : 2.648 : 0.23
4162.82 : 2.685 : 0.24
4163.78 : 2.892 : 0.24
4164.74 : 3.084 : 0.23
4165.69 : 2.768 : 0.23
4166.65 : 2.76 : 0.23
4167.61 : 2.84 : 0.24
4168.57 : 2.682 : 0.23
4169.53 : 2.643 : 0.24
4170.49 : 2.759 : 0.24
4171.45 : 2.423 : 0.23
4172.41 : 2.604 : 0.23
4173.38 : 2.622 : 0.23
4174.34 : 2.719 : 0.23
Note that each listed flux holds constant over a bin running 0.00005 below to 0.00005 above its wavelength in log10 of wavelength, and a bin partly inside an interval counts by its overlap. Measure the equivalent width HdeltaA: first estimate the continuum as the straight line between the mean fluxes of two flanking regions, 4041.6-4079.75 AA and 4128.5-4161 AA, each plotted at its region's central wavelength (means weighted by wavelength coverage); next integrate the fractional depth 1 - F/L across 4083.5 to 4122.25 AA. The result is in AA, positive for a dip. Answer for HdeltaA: 3.8 AA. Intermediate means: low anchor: 2.75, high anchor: 2.74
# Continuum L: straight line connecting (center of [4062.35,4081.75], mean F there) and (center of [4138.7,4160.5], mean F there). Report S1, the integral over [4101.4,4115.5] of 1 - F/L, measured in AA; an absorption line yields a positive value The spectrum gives 2.1 AA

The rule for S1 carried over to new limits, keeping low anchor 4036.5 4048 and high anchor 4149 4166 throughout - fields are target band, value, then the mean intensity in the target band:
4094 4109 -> 4.3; 2.01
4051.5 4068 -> 1.1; 2.67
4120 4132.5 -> 0.9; 2.59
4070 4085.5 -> 0.2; 2.8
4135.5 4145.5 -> 0.1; 2.75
